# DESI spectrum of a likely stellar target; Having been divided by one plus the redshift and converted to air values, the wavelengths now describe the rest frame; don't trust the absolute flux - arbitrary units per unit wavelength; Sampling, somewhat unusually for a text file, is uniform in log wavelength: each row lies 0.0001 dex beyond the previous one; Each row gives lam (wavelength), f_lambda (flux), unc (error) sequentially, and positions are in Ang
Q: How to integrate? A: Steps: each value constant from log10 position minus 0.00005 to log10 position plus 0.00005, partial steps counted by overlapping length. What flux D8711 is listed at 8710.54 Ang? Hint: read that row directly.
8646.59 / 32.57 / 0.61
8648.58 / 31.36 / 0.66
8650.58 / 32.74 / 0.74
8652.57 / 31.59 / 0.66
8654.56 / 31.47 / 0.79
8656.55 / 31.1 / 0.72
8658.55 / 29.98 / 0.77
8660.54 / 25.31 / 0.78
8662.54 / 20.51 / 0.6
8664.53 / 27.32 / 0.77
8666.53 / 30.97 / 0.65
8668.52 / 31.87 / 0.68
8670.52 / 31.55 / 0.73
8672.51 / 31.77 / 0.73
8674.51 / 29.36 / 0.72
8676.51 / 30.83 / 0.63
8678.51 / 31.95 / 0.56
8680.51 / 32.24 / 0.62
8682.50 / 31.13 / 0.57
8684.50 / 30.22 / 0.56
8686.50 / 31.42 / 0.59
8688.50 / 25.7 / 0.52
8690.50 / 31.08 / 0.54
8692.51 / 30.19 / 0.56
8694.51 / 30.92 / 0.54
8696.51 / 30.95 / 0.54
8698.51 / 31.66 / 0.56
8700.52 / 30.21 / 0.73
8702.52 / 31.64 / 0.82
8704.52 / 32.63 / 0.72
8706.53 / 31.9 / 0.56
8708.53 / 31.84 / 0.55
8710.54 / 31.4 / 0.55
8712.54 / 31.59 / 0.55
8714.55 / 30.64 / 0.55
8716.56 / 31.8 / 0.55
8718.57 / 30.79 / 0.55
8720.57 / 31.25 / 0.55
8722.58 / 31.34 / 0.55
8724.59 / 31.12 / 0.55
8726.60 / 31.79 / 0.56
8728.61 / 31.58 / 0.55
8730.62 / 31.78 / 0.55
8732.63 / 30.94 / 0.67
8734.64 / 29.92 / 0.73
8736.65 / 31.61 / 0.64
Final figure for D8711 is 31.4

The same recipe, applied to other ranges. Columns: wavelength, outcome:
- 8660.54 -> 25.31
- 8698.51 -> 31.66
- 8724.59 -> 31.12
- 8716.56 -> 31.8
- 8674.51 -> 29.36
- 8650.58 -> 32.74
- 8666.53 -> 30.97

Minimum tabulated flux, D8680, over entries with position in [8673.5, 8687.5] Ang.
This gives 29.36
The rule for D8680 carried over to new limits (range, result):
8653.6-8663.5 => 20.51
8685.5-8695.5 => 25.7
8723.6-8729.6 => 31.12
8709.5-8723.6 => 30.64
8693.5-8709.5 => 30.21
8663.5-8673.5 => 27.32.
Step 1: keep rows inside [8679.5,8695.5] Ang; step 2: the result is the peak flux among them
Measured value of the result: 32.24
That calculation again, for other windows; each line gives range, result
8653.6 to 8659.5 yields 31.47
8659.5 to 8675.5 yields 31.87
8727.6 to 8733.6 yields 31.78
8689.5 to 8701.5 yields 31.66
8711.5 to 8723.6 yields 31.8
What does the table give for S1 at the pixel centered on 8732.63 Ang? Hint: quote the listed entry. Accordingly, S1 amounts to 30.94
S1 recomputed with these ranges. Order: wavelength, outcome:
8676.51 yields 30.83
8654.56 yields 31.47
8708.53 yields 31.84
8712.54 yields 31.59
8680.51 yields 32.24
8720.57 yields 31.25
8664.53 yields 27.32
